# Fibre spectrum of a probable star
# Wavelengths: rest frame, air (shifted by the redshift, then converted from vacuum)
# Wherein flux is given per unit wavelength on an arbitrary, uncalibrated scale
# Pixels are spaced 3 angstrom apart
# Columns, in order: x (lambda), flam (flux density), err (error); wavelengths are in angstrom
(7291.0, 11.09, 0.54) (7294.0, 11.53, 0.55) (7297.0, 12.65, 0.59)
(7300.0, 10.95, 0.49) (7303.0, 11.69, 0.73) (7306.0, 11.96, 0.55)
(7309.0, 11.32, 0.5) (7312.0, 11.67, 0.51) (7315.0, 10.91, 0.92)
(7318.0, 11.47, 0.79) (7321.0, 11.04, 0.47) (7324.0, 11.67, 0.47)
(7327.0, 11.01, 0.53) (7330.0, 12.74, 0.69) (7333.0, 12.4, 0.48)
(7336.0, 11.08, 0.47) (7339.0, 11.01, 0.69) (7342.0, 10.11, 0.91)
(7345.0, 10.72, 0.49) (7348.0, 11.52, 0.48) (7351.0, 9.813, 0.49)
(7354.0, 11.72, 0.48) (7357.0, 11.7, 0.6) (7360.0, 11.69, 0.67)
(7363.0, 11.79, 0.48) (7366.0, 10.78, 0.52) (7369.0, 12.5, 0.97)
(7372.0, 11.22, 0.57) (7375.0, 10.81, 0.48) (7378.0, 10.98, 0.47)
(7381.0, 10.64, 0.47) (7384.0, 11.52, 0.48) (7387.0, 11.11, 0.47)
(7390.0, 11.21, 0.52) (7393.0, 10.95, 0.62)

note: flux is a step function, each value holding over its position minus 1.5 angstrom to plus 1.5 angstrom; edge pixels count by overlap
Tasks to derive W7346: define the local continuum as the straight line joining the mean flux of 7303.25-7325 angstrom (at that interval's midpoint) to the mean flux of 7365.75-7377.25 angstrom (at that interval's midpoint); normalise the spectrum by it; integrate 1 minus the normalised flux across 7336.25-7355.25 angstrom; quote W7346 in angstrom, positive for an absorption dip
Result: 1.0 angstrom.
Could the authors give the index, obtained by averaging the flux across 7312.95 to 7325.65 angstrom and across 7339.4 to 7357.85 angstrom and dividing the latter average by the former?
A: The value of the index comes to 0.97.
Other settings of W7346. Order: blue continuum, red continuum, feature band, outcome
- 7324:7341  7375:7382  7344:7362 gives 0.0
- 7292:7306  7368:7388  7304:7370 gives 0.5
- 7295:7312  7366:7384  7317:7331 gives 0.0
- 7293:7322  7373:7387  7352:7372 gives -0.9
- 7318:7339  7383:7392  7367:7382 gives 0.1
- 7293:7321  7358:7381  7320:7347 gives 0.3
